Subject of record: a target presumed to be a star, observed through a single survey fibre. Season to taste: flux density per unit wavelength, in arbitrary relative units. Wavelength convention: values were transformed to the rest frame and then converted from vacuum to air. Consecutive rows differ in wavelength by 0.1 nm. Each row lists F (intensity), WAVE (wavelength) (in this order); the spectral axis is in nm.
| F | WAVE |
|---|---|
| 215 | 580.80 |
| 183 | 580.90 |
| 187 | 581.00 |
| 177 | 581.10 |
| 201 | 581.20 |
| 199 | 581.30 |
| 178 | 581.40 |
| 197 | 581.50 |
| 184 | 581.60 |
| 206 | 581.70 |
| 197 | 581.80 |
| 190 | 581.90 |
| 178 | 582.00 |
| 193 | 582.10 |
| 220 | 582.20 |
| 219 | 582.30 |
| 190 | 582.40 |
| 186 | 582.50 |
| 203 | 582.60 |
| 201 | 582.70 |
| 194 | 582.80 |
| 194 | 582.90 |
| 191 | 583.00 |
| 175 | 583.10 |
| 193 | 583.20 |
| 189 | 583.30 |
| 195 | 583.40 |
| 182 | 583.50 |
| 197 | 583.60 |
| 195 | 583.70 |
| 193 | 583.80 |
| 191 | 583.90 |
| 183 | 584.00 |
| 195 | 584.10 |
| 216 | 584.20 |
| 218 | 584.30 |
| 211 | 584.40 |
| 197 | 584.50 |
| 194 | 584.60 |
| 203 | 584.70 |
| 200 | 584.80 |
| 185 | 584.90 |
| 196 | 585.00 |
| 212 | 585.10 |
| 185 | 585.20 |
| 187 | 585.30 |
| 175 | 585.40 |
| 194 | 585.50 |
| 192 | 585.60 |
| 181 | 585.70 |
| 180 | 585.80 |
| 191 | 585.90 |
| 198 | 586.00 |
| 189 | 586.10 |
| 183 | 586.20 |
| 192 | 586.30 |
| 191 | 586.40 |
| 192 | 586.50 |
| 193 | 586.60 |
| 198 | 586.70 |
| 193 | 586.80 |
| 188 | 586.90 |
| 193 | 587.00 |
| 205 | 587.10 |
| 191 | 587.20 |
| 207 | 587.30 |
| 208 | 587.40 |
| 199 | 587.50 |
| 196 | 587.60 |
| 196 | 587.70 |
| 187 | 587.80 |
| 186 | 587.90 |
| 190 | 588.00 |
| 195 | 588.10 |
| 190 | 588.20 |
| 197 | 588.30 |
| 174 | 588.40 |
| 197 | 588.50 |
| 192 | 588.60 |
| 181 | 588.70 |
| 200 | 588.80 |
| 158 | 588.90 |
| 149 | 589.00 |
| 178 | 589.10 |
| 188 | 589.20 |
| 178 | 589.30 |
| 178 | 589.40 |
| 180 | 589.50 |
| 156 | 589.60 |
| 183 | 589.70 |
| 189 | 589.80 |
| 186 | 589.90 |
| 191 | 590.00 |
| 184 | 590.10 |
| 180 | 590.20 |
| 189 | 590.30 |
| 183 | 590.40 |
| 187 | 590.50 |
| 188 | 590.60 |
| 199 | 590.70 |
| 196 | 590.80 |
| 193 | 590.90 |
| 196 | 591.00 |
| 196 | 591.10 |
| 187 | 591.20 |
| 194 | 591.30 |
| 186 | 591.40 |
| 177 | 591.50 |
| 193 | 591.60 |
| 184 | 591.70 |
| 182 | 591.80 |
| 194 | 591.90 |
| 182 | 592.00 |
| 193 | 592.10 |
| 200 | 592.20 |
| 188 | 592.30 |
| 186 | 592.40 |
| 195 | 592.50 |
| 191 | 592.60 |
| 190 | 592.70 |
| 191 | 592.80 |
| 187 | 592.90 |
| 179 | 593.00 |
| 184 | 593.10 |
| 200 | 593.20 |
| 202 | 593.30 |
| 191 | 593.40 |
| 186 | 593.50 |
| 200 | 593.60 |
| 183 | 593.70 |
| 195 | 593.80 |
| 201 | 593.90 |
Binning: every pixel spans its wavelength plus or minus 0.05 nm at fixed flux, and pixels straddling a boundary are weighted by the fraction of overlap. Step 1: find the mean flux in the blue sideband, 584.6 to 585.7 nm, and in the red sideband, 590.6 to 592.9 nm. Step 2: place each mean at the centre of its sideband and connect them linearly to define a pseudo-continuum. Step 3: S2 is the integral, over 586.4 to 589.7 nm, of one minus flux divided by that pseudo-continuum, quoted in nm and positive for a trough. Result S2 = 0.06 nm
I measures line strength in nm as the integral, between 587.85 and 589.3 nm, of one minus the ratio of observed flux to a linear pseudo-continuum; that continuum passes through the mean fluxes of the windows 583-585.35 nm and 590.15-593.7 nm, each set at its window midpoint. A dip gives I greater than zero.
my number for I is 0.06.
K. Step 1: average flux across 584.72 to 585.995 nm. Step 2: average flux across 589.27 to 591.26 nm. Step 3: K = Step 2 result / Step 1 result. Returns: 1.0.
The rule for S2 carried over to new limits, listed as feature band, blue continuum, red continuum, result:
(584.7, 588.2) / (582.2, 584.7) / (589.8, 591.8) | 0.012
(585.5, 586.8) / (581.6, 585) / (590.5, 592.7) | 0.025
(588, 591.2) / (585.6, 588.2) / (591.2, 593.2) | 0.094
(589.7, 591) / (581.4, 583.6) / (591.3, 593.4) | 0.010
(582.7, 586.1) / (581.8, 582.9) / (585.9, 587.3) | 0.032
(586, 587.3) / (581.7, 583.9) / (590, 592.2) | -0.009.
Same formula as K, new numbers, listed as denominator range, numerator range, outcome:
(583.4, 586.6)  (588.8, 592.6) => 0.96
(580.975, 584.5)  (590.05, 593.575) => 0.97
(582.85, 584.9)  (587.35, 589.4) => 0.96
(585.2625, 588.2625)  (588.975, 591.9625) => 0.96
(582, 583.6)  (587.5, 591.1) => 0.95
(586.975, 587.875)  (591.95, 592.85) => 0.96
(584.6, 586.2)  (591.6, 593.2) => 0.99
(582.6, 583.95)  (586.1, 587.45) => 1.01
